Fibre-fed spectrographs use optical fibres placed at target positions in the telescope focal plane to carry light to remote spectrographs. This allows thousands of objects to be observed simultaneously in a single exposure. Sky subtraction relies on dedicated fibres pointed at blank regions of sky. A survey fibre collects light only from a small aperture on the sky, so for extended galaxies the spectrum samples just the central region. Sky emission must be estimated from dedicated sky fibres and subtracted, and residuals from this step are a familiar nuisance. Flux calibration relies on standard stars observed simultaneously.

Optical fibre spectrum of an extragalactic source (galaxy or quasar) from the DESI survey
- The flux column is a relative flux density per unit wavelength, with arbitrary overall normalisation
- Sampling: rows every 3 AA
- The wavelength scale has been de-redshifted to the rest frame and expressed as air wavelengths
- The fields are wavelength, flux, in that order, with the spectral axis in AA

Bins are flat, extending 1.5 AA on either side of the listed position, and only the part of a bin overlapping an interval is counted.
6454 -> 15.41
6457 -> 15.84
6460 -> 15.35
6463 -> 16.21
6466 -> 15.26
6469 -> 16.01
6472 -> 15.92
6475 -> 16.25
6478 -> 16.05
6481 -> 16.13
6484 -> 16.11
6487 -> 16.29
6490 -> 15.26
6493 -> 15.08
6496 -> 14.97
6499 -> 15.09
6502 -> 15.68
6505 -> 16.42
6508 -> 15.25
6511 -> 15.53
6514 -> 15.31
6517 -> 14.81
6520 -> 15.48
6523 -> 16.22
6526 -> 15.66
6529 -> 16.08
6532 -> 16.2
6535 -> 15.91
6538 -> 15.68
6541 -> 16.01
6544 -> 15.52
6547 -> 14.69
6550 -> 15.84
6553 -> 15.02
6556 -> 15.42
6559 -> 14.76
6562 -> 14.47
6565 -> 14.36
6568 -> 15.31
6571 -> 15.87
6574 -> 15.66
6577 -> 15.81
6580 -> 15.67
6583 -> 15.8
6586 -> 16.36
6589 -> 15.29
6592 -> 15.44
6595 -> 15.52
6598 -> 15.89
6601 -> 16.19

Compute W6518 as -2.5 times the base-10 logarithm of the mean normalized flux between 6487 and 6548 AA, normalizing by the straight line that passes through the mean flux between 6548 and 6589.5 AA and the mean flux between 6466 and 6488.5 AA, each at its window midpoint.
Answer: 0.01 mag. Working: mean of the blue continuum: 16.1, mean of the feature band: 15.6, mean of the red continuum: 15.4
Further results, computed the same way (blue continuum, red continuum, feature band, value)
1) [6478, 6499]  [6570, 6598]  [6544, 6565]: 0.048 mag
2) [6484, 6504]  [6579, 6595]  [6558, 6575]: 0.041 mag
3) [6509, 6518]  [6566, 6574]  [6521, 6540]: -0.043 mag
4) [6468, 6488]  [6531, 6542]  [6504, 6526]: 0.030 mag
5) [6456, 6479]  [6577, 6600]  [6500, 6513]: 0.009 mag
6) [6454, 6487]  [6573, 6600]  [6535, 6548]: 0.017 mag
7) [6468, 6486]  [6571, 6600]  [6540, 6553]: 0.029 mag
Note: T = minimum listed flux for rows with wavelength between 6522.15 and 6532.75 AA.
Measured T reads 15.66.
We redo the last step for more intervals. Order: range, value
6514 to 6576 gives 14.36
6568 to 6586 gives 15.31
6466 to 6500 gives 14.97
